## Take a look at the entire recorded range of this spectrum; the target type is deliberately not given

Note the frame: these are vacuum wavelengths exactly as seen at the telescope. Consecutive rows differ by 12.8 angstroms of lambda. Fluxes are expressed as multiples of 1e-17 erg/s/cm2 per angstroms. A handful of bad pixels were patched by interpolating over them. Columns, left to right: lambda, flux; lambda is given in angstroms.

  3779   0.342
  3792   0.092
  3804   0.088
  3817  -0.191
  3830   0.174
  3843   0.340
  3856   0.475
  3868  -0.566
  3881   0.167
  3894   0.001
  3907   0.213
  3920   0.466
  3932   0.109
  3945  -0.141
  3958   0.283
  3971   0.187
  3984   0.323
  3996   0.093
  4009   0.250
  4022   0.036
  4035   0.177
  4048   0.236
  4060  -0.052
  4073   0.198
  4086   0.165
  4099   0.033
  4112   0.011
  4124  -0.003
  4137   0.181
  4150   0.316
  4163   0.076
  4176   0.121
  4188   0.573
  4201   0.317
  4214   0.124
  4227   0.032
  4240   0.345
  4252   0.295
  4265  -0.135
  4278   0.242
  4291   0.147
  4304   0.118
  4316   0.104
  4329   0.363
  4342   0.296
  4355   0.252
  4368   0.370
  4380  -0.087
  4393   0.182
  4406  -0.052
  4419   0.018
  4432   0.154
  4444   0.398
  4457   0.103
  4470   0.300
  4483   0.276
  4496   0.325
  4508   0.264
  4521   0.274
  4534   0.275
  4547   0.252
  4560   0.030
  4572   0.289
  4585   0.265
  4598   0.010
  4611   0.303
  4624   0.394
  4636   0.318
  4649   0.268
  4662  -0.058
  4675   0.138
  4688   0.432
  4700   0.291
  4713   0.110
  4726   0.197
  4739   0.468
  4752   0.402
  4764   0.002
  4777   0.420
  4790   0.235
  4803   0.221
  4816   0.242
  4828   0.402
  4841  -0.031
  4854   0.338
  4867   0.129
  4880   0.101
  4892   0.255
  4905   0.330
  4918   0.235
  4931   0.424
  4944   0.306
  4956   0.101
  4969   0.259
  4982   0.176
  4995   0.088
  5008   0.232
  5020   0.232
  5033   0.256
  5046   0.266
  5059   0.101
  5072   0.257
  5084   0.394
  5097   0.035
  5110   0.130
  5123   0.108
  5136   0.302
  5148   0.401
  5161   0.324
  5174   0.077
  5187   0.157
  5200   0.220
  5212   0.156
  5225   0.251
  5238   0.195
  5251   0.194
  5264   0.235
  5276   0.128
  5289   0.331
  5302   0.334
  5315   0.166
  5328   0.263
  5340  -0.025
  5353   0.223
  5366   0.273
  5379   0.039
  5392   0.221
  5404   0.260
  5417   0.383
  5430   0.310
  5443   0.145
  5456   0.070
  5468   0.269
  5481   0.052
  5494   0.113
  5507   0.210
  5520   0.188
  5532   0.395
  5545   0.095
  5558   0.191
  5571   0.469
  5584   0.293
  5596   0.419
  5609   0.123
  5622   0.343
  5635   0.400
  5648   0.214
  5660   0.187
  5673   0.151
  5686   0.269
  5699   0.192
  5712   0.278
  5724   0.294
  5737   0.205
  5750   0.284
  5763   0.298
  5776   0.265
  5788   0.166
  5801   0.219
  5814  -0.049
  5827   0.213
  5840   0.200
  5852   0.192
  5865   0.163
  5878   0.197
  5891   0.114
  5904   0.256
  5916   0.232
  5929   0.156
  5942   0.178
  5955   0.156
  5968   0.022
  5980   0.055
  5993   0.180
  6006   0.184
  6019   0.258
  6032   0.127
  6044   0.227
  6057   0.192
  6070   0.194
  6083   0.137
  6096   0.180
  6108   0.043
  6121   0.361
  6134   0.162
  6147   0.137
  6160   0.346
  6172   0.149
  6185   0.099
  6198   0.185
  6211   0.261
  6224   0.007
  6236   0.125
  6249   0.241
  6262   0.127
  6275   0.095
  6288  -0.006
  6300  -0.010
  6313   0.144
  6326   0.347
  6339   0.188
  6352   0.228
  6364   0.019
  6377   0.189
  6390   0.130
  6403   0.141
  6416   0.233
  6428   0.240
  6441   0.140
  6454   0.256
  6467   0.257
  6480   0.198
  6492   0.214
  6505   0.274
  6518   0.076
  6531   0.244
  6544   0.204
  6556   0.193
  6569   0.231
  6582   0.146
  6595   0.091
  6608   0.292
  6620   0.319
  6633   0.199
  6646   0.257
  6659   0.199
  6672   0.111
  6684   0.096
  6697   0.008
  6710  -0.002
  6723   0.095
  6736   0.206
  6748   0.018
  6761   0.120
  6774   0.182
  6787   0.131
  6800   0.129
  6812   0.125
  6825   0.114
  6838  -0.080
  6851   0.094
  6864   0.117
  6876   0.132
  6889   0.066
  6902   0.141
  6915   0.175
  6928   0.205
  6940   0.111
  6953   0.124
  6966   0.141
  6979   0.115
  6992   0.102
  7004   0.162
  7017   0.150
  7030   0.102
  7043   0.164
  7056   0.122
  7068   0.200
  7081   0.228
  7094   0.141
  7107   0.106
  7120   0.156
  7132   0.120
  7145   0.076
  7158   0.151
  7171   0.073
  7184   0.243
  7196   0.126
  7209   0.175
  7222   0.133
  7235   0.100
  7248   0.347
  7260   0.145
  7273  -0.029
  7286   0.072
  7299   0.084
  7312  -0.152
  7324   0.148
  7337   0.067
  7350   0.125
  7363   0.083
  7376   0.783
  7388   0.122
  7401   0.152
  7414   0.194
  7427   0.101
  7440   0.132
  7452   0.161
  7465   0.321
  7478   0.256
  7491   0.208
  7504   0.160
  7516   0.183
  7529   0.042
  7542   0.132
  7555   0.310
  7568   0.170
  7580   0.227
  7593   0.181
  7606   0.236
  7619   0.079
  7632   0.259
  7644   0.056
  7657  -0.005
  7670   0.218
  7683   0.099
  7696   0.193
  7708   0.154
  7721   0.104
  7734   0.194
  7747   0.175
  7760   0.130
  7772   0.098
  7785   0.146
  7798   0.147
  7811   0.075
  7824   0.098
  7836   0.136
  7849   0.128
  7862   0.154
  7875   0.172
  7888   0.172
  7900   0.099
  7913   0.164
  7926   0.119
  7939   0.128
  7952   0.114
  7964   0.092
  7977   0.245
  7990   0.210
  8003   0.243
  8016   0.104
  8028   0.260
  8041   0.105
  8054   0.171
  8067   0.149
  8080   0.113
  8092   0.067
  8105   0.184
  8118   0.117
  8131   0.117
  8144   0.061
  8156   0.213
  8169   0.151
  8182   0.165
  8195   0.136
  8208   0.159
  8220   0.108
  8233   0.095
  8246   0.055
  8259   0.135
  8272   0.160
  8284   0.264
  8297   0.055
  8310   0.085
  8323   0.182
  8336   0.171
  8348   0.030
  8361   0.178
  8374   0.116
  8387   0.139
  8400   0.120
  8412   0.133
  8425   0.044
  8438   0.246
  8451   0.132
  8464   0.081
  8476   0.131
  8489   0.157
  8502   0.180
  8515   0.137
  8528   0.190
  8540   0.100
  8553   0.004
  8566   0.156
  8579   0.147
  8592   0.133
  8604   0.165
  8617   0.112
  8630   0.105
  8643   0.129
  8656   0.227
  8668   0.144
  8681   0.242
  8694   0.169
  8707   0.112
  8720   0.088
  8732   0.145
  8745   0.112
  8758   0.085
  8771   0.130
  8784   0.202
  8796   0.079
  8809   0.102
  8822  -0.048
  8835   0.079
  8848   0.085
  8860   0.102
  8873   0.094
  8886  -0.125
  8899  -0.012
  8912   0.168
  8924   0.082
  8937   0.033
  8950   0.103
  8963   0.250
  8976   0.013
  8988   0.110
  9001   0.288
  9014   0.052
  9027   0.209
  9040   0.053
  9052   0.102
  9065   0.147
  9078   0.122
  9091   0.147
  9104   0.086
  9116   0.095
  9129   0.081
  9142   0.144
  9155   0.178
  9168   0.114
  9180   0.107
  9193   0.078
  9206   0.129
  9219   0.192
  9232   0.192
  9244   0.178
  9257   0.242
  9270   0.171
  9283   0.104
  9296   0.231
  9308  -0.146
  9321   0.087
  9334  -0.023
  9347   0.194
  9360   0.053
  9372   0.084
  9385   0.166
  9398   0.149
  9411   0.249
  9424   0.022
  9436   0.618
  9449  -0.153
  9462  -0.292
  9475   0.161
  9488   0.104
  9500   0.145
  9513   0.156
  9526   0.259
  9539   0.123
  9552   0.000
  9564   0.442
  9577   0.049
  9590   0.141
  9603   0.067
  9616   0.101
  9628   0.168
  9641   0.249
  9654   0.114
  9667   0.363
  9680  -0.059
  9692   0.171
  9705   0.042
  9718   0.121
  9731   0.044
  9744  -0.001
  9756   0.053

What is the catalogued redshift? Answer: 0.12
